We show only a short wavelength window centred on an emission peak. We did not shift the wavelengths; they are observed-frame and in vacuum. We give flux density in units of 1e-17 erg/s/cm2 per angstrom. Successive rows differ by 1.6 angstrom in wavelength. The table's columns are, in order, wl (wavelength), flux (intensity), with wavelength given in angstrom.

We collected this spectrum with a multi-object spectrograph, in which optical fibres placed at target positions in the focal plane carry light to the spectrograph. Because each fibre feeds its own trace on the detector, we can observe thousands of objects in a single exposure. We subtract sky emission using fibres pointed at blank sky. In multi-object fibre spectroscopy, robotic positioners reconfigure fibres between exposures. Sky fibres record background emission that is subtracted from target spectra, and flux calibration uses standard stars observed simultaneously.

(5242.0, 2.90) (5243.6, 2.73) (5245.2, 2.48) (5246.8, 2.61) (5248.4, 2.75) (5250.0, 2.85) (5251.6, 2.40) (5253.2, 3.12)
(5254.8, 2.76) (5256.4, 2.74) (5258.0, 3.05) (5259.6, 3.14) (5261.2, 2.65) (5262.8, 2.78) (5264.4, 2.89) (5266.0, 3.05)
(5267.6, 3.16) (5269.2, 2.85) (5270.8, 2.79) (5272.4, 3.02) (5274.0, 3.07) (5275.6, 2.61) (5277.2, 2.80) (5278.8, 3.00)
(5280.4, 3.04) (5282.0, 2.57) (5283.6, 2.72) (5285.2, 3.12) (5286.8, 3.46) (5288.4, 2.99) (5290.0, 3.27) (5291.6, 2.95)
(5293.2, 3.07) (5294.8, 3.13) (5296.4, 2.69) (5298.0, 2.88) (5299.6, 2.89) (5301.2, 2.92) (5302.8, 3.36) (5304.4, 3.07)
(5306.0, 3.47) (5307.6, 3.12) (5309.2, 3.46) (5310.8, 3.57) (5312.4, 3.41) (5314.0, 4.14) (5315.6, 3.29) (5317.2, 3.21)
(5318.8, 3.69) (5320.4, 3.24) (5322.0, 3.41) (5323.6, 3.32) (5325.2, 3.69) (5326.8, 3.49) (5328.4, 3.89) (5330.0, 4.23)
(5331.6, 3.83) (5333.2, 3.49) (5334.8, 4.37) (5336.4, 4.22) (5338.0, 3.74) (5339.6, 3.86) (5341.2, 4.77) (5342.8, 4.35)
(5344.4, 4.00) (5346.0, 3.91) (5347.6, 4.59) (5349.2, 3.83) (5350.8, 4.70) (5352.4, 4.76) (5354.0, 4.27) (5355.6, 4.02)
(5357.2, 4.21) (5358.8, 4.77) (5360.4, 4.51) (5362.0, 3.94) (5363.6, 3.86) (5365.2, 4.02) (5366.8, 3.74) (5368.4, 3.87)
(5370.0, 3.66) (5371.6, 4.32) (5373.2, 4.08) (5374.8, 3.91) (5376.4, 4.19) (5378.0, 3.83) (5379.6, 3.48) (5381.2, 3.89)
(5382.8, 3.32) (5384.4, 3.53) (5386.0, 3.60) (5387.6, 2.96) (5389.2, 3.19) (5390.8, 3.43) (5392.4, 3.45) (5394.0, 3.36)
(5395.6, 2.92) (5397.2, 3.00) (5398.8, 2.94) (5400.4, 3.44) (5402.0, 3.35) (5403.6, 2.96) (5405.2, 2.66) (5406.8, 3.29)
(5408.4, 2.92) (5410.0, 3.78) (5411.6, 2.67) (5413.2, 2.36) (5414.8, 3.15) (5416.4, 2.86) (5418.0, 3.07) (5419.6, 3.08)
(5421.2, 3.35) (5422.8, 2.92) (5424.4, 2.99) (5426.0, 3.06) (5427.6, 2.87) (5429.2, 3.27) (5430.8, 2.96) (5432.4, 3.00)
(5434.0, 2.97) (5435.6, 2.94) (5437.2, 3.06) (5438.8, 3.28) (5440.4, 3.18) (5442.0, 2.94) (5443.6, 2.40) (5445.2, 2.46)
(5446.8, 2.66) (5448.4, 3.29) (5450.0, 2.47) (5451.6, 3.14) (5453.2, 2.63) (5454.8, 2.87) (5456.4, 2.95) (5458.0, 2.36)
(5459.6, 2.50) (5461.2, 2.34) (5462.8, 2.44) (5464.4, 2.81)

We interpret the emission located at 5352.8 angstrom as Mg II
